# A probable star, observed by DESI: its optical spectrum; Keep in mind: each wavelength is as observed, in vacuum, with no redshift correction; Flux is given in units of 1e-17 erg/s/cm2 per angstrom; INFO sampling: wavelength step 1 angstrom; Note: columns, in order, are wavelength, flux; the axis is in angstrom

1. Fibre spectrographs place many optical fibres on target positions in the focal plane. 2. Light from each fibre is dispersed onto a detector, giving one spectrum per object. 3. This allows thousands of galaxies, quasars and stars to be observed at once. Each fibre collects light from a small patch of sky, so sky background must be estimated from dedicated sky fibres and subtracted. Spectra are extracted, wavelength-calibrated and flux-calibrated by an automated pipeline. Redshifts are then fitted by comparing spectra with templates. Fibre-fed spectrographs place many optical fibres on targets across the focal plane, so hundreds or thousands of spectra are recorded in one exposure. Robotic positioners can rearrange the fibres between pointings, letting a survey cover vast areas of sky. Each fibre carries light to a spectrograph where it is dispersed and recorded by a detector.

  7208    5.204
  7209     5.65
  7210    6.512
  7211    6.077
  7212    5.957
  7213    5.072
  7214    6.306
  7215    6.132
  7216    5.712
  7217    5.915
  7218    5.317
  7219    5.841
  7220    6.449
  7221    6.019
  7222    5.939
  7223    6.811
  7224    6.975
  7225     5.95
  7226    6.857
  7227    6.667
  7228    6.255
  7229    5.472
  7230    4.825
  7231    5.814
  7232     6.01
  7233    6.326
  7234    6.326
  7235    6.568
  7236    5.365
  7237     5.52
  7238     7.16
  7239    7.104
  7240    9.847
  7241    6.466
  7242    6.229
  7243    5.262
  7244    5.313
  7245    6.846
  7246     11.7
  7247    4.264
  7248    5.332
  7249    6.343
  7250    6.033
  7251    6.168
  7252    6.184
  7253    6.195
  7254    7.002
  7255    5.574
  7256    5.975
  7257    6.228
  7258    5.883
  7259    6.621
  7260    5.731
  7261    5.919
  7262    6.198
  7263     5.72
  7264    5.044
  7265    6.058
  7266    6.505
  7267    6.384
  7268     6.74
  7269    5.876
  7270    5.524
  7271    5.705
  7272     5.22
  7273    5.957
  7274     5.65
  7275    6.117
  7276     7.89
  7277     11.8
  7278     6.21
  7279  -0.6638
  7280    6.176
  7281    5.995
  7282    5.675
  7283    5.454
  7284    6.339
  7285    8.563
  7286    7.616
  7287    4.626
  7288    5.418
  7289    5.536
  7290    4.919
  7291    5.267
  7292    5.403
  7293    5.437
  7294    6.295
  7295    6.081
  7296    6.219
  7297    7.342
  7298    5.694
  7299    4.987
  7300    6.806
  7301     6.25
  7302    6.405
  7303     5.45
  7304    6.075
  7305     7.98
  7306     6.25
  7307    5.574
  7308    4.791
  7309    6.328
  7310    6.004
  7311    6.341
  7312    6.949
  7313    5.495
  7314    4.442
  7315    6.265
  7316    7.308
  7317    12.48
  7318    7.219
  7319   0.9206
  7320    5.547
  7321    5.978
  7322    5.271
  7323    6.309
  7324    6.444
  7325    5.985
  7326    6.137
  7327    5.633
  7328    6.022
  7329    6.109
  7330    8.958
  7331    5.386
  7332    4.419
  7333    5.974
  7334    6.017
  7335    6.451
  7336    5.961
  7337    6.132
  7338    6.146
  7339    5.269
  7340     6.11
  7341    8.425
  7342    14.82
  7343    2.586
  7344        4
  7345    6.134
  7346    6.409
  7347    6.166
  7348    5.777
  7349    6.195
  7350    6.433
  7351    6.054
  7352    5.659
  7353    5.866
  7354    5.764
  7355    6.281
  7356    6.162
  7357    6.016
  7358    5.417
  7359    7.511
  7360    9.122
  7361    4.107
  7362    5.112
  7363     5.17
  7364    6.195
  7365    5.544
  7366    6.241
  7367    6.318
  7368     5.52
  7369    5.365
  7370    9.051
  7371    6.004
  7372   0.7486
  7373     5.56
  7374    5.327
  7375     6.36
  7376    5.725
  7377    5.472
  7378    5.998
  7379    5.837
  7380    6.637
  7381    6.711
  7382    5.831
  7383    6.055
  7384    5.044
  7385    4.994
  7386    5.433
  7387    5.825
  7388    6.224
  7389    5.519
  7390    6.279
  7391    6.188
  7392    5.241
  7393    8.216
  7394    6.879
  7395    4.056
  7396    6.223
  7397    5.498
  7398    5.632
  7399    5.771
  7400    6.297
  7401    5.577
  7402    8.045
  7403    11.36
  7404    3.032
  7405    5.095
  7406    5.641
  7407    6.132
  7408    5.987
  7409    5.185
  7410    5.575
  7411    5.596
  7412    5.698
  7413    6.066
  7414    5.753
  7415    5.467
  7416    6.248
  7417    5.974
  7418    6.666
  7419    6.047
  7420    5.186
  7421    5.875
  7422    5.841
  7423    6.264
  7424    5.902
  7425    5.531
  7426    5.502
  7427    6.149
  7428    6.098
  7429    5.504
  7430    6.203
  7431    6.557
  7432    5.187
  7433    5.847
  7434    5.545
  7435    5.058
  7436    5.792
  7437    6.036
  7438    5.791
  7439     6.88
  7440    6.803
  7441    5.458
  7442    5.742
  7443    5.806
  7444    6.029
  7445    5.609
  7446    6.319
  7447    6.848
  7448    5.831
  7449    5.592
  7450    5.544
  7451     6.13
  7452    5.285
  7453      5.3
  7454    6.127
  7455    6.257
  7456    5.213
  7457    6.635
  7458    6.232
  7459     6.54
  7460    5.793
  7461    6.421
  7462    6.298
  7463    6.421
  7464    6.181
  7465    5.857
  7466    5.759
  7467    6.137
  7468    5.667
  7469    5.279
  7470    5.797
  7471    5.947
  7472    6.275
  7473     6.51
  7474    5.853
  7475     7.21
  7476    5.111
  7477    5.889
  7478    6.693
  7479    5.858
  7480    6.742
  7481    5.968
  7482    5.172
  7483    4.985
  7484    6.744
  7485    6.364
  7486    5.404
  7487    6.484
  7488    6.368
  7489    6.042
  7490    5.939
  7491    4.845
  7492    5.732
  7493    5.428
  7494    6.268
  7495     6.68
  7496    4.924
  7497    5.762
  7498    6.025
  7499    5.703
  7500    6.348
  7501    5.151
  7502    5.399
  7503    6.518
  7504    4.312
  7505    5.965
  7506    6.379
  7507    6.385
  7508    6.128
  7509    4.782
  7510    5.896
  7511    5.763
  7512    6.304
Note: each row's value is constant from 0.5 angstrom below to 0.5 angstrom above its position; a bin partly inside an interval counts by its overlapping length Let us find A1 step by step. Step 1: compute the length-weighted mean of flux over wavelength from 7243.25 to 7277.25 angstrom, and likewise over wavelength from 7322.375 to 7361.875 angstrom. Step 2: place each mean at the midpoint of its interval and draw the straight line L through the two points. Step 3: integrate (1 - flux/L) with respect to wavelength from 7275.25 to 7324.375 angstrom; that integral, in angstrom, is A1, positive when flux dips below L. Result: 1.3 angstrom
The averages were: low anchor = 6.3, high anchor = 6.25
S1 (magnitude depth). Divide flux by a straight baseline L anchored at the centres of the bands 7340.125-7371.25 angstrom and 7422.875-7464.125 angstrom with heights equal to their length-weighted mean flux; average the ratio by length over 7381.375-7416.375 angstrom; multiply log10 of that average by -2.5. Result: 0.035 mag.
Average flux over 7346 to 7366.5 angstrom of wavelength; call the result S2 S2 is 6.05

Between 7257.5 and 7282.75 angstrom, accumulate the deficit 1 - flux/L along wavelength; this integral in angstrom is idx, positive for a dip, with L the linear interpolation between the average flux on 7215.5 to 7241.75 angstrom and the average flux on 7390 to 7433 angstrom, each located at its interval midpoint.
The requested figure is 0.9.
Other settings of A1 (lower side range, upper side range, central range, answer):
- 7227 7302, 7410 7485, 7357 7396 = 1.0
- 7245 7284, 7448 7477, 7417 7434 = 0.3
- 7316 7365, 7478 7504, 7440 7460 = 0.1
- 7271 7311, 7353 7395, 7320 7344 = -1.4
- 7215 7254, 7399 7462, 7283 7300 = 0.6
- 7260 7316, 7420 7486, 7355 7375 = 0.5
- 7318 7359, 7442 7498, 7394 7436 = 0.8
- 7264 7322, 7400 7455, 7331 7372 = -0.7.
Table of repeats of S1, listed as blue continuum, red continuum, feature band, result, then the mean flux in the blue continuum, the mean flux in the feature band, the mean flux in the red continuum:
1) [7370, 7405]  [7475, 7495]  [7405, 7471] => 0.01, 5.9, 5.9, 5.95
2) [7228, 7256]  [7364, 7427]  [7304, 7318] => -0.08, 6.33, 6.63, 5.89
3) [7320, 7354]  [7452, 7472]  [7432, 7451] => 0.02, 6.2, 5.9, 5.98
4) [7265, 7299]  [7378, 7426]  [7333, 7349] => -0.07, 6.01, 6.41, 5.96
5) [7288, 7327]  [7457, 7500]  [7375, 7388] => 0.03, 6.04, 5.83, 6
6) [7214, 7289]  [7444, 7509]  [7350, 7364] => 0.01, 6.19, 6.04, 5.94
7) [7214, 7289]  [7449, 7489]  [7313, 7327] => 0.00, 6.19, 6.13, 6.01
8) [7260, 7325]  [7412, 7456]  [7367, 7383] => 0.03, 6.06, 5.77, 5.89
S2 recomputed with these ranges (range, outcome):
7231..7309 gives 6.16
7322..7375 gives 6.08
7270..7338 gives 6.07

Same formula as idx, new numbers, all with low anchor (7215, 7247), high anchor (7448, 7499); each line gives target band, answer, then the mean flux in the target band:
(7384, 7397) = 0.5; 5.87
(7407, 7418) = 0.4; 5.81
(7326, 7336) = 0.2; 6.1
